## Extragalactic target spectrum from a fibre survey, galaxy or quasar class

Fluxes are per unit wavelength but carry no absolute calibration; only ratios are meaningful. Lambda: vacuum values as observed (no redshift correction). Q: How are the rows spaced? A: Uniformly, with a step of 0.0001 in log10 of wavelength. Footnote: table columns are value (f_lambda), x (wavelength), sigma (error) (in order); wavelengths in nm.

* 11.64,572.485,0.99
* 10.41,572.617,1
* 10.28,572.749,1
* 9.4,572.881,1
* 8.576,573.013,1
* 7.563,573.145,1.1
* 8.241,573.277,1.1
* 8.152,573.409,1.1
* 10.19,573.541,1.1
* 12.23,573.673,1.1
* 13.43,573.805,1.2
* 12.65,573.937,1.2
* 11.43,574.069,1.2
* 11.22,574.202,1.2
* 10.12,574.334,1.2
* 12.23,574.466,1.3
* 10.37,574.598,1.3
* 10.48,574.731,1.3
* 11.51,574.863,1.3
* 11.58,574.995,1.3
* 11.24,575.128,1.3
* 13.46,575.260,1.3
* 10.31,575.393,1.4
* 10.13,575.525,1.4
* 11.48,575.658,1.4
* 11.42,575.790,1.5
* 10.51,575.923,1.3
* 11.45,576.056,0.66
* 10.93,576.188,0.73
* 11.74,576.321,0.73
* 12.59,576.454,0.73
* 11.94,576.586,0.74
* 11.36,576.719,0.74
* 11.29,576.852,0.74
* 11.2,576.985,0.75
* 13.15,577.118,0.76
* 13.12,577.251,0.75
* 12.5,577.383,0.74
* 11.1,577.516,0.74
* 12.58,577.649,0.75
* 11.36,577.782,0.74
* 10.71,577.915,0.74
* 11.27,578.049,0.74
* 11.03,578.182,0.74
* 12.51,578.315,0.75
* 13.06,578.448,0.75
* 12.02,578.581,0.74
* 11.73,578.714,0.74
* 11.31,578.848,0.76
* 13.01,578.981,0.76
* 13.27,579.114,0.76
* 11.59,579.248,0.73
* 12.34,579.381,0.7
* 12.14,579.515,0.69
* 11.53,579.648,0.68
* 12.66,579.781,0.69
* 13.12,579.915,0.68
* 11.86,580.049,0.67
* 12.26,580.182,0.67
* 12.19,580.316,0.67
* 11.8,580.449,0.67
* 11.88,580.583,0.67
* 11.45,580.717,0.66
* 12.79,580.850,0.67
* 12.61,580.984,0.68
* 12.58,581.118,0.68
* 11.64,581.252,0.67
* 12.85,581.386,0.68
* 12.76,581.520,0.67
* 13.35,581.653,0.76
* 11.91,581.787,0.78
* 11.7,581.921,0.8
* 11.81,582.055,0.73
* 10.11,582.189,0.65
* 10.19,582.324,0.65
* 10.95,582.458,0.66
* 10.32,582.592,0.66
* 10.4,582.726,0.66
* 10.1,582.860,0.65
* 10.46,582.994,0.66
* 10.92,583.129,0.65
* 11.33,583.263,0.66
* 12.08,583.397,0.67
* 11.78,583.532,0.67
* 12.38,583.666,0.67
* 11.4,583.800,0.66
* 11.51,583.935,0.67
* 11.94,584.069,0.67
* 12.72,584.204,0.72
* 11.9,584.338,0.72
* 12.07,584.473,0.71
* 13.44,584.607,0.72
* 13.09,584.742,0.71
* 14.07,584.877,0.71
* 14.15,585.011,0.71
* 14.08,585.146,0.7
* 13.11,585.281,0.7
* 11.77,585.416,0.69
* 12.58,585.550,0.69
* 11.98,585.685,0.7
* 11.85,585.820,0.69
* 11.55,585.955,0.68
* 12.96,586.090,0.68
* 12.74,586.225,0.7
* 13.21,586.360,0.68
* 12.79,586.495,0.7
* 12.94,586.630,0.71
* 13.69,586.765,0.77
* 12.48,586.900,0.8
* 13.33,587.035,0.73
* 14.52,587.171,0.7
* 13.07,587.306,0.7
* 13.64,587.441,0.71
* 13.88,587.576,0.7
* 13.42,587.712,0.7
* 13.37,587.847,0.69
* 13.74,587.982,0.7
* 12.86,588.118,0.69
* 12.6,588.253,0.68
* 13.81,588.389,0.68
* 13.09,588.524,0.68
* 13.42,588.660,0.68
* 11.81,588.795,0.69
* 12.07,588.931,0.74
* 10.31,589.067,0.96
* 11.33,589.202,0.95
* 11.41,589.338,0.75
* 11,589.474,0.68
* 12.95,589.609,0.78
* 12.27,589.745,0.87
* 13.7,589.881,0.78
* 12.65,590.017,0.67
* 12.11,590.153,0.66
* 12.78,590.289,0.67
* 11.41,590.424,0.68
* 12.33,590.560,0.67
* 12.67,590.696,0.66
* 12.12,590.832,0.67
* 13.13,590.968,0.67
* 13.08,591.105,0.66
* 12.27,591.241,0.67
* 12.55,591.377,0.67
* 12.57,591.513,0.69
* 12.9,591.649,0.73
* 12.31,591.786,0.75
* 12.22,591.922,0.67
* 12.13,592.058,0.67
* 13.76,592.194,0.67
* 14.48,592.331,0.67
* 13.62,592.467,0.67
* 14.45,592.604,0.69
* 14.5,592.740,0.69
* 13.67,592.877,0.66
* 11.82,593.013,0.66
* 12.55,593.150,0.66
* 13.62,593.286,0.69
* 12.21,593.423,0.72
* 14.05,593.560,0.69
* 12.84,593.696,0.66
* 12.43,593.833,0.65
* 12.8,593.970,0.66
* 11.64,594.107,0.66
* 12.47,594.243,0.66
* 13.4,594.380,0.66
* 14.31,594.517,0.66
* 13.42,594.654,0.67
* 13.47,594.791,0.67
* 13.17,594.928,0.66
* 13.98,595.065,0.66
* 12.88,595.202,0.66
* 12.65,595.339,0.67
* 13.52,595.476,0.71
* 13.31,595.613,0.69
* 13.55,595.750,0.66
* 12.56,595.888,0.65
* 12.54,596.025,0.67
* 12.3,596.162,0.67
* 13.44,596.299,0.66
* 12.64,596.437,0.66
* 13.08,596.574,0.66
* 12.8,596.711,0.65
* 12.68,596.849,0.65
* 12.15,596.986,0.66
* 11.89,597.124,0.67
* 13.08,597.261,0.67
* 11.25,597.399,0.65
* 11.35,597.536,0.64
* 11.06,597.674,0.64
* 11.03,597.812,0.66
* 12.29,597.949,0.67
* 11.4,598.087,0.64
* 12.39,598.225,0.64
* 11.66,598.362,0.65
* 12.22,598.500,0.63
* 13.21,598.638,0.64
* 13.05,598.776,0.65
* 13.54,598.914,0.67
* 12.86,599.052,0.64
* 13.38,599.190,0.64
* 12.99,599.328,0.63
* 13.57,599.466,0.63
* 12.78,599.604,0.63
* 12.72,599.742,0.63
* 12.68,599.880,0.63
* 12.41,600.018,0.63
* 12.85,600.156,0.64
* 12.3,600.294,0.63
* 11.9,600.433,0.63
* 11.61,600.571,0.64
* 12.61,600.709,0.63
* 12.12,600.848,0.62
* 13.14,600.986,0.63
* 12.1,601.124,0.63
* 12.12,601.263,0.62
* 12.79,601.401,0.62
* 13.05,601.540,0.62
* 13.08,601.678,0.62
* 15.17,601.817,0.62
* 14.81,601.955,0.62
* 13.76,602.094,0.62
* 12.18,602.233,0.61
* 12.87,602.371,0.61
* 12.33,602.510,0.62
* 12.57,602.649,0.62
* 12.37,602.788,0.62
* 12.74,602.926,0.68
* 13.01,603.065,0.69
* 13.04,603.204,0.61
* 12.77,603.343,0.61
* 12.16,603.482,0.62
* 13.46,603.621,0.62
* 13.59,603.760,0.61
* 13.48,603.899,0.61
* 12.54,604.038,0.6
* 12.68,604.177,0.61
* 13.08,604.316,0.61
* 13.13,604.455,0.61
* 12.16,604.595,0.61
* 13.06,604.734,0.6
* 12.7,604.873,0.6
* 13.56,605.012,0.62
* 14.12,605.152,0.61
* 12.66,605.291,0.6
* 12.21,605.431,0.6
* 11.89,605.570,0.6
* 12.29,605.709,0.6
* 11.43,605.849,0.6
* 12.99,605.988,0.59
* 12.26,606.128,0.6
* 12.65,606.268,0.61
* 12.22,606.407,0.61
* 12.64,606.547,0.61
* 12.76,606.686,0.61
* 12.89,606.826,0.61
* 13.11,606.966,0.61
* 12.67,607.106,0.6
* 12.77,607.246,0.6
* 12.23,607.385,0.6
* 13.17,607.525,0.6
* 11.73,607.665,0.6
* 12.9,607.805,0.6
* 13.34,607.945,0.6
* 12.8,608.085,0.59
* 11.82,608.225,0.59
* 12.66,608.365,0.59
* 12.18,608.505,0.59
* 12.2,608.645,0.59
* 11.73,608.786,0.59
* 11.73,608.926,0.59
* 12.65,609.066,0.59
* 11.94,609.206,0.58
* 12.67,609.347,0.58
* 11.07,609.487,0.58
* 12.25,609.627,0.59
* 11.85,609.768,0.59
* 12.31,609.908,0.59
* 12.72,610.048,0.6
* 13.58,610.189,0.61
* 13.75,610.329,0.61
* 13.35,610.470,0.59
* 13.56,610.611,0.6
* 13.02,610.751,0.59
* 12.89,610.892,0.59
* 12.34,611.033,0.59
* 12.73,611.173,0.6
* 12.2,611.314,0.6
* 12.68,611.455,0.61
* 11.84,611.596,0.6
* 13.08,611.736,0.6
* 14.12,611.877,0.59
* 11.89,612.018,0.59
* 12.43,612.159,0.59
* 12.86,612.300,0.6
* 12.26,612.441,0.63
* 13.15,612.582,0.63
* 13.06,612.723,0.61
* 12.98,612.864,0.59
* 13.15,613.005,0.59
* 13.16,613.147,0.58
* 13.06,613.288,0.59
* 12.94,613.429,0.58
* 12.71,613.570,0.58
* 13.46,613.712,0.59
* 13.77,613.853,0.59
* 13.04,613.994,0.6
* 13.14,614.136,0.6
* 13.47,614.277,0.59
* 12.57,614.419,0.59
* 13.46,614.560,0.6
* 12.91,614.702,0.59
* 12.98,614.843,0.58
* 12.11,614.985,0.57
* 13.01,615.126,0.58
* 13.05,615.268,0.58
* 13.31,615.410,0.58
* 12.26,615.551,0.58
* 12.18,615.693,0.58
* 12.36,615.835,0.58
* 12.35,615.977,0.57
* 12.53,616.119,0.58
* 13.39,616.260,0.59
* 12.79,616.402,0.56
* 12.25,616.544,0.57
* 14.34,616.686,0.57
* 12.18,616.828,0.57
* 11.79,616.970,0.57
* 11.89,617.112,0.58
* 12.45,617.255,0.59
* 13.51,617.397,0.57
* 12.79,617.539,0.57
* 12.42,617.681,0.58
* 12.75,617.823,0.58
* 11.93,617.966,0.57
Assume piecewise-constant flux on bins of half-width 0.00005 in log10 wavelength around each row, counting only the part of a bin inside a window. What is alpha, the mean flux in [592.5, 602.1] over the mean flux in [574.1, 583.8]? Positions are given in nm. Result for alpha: 1.10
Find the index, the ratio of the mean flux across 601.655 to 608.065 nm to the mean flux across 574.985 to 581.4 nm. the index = 1.1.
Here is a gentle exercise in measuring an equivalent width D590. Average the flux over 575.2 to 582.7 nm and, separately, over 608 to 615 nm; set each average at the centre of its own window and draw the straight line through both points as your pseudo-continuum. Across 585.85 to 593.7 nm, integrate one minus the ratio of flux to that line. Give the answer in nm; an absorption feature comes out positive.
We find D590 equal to -0.45 nm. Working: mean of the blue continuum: 11.8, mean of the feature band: 12.8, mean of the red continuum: 12.7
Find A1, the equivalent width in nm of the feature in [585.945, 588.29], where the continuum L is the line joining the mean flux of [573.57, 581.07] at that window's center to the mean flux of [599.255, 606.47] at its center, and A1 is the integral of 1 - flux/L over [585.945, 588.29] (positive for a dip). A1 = -0.19 nm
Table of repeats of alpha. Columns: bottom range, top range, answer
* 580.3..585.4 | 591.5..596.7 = 1.09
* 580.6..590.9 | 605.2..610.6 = 1.01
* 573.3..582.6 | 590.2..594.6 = 1.10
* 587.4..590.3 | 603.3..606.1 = 1.01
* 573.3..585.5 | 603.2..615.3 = 1.08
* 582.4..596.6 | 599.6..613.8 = 1.00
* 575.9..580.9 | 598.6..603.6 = 1.07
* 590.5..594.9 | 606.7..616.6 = 0.98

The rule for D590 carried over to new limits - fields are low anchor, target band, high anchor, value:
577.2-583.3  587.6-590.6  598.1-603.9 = -0.06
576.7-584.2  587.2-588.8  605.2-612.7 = -0.17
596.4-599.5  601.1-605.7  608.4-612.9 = -0.17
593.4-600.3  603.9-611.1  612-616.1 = 0.11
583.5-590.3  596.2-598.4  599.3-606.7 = 0.10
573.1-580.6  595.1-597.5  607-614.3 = -0.10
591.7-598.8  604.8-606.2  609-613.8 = 0.02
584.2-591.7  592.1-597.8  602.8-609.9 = -0.11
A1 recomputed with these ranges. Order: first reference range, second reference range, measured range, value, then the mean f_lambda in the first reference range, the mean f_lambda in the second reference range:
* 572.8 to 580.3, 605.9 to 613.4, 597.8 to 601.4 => -0.071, 11.5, 12.6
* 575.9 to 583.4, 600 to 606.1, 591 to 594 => -0.169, 11.8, 12.8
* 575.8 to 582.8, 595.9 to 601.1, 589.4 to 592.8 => -0.156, 11.9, 12.5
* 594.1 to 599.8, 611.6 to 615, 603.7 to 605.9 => 0.009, 12.7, 13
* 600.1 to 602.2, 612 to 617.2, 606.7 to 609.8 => 0.110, 12.9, 12.8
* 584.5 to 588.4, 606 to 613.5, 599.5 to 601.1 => 0.044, 13.1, 12.6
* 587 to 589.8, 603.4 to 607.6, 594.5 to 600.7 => 0.049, 12.7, 12.8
